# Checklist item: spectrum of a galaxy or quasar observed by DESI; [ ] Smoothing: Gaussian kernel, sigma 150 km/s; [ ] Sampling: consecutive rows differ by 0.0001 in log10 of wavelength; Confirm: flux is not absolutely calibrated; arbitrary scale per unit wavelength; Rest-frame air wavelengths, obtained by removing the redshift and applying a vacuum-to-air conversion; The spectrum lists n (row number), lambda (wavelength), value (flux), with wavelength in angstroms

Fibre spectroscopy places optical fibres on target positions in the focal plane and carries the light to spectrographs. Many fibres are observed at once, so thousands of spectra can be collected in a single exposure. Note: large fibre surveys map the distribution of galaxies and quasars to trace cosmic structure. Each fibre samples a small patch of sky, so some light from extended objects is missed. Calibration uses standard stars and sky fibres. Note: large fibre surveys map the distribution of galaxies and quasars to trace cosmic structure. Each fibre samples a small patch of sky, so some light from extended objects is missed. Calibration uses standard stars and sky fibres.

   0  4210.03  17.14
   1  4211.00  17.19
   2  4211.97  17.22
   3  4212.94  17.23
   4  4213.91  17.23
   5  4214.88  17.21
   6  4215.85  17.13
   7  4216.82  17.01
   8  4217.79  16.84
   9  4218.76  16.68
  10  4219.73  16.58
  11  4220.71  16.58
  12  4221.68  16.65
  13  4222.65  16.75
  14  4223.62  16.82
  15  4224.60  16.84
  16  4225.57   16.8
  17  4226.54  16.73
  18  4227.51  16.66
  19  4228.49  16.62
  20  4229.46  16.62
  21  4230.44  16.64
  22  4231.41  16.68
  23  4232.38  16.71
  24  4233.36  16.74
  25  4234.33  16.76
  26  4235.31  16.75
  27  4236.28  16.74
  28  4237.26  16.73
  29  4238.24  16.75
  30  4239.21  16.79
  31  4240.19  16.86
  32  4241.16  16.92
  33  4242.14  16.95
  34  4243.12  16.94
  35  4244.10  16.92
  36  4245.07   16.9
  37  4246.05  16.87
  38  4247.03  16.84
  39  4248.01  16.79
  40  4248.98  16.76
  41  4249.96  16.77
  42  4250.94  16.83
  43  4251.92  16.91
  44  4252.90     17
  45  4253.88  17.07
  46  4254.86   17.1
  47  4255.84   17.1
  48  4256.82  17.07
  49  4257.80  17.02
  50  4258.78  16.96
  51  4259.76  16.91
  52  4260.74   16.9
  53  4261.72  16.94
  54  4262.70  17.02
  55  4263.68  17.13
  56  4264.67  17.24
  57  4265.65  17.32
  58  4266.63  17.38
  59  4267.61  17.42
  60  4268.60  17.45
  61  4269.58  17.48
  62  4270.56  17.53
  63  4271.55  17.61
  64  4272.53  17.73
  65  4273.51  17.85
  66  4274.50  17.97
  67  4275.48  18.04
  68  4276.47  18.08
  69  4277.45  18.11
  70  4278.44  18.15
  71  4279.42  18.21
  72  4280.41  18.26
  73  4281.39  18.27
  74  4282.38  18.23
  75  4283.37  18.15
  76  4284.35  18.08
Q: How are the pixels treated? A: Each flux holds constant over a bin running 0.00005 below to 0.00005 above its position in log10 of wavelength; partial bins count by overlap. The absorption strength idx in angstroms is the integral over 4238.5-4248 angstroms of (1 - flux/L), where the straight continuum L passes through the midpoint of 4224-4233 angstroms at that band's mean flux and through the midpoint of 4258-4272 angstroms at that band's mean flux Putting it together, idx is 0.0 angstroms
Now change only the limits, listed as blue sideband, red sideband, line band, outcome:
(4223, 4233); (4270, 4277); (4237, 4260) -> 0.4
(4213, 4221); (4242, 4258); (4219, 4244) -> 0.3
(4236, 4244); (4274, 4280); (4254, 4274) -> 0.4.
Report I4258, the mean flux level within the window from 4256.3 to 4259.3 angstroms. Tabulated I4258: 17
